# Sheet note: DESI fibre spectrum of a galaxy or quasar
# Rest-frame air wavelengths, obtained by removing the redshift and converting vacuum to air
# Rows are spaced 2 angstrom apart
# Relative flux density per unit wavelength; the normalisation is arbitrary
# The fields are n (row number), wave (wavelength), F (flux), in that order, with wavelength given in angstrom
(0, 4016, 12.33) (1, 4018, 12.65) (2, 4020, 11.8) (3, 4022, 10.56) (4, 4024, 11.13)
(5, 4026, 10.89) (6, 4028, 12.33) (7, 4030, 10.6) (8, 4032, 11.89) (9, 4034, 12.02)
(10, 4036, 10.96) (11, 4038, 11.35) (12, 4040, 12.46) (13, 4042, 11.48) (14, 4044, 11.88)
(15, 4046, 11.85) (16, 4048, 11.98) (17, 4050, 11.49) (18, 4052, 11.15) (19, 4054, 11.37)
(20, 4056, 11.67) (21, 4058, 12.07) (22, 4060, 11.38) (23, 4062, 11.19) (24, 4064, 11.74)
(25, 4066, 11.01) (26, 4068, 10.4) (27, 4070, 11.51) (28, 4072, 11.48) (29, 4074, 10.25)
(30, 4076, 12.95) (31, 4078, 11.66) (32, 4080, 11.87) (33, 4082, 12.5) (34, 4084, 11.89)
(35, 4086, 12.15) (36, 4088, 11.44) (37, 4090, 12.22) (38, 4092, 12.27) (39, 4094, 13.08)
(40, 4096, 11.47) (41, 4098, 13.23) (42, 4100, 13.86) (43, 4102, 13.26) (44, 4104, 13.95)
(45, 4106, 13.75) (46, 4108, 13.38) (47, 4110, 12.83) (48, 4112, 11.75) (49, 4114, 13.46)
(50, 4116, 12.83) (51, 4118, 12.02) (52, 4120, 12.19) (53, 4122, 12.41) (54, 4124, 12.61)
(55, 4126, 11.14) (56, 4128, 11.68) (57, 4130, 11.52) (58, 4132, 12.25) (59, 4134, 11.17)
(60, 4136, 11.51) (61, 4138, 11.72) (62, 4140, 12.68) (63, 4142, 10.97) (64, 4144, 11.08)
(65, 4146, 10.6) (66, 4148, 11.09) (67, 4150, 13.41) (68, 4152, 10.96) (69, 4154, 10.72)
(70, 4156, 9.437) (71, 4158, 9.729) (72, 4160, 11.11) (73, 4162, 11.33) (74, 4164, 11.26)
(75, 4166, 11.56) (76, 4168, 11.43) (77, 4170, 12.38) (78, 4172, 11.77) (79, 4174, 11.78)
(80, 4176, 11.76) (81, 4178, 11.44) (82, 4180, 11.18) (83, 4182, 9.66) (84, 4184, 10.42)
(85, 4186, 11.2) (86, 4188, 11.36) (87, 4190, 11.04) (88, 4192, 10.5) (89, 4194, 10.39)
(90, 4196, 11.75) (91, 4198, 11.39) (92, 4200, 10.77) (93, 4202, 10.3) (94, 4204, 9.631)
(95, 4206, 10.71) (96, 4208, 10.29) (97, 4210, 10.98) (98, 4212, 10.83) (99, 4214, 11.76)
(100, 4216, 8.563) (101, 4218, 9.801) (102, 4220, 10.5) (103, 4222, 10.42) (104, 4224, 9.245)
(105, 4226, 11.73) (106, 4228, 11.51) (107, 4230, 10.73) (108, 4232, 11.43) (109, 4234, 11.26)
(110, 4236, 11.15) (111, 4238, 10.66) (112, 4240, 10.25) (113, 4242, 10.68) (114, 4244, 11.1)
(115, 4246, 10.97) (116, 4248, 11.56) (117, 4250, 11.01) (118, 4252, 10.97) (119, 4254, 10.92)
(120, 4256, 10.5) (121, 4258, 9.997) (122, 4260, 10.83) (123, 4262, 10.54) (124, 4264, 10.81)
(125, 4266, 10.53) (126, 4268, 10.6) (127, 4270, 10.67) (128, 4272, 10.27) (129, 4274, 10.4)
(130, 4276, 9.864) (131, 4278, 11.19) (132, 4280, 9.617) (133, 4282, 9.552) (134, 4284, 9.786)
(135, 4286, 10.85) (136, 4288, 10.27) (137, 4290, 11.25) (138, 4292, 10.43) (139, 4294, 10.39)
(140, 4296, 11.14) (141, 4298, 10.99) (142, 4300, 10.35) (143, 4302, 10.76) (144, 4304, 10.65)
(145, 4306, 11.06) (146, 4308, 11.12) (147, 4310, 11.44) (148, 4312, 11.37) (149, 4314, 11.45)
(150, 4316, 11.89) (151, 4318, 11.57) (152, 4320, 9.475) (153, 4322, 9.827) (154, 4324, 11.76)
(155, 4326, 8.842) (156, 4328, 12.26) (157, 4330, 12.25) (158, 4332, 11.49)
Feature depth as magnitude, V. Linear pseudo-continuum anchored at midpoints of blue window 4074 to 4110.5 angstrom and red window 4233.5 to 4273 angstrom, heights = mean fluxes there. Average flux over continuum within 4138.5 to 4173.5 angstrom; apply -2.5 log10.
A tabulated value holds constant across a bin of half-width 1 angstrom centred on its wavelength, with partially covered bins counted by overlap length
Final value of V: 0.05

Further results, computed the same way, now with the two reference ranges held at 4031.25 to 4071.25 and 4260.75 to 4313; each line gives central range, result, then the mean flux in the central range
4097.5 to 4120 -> -0.16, 13.1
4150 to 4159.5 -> 0.05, 10.6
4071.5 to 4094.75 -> -0.05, 12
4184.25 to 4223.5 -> 0.03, 10.6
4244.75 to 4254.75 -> -0.03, 11.1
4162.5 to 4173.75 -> -0.06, 11.7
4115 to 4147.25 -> -0.05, 11.8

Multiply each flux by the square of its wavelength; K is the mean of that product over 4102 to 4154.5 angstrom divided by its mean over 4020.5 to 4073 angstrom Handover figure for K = 1.1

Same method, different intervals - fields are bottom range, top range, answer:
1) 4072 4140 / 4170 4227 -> 0.92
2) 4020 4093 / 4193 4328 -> 1.02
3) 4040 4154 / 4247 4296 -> 0.96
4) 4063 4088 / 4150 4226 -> 0.99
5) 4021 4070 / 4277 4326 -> 1.06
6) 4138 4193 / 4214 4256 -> 0.99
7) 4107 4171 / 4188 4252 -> 0.96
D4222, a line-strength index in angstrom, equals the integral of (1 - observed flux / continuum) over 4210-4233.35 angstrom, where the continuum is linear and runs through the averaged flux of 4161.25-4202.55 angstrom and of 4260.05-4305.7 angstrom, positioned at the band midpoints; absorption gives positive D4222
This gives 0.6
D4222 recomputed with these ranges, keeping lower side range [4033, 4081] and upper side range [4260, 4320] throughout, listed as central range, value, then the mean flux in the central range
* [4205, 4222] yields 0.85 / 10.4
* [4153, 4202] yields 0.30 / 11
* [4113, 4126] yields -1.33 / 12.5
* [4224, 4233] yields -0.16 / 11.1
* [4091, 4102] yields -1.37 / 12.8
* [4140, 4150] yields -0.12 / 11.4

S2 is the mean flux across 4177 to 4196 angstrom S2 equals 10.8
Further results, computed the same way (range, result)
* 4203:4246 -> 10.6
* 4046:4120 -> 12.1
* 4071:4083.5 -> 11.8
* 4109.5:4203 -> 11.4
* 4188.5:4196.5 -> 10.9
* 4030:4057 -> 11.6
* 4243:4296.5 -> 10.6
